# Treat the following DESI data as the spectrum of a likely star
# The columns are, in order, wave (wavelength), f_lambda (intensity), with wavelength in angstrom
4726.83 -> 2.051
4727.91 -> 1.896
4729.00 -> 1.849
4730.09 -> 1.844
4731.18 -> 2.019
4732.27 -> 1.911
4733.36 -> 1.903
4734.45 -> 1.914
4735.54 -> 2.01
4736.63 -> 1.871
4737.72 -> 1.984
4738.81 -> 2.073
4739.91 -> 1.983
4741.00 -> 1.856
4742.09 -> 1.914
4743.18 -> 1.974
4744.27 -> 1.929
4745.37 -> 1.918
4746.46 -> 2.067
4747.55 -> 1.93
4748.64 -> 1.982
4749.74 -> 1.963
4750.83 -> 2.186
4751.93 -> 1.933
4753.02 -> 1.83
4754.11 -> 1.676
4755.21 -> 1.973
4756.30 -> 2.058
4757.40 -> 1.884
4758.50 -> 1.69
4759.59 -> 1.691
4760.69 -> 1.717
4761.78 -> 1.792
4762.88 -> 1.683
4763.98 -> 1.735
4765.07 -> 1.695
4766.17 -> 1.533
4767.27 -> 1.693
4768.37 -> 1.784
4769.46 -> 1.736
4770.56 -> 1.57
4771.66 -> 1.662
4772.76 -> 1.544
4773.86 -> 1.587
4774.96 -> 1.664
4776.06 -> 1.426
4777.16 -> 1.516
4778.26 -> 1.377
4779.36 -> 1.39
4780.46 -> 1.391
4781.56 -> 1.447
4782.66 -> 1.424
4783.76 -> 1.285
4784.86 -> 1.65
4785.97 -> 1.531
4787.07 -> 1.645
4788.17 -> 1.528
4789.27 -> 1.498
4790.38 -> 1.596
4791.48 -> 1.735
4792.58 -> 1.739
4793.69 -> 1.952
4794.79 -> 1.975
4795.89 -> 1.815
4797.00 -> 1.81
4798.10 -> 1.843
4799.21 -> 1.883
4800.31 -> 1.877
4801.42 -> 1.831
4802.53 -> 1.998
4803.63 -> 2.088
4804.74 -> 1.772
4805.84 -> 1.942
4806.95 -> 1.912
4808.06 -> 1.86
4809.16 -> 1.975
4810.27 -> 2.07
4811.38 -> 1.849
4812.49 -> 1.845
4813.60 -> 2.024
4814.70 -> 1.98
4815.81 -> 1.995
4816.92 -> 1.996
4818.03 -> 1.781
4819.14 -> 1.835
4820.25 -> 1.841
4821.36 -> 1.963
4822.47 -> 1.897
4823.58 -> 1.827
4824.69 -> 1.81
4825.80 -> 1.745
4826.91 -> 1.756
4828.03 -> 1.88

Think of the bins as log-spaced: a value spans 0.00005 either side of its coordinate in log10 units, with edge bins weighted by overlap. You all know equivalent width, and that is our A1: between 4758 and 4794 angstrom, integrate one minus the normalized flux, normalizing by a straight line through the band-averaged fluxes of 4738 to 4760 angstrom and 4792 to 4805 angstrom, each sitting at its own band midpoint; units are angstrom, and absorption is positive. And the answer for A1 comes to 5.7 angstrom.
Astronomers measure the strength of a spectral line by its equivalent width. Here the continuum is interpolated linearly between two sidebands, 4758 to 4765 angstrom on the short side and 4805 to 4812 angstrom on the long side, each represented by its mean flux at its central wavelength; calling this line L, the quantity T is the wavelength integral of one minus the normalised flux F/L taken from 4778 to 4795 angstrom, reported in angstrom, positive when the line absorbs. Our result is 2.45 angstrom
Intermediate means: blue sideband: 1.72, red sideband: 1.93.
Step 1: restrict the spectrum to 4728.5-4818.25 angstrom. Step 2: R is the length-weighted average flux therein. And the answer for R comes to 1.8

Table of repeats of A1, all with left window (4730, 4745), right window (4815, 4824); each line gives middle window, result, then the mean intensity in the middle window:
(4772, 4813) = 4.3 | 1.71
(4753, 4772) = 1.8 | 1.74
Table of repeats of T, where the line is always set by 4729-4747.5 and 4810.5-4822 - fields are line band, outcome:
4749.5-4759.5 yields 0.2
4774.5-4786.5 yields 2.9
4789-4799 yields 0.7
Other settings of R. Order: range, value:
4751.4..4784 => 1.65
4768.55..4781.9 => 1.53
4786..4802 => 1.76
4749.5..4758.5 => 1.92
